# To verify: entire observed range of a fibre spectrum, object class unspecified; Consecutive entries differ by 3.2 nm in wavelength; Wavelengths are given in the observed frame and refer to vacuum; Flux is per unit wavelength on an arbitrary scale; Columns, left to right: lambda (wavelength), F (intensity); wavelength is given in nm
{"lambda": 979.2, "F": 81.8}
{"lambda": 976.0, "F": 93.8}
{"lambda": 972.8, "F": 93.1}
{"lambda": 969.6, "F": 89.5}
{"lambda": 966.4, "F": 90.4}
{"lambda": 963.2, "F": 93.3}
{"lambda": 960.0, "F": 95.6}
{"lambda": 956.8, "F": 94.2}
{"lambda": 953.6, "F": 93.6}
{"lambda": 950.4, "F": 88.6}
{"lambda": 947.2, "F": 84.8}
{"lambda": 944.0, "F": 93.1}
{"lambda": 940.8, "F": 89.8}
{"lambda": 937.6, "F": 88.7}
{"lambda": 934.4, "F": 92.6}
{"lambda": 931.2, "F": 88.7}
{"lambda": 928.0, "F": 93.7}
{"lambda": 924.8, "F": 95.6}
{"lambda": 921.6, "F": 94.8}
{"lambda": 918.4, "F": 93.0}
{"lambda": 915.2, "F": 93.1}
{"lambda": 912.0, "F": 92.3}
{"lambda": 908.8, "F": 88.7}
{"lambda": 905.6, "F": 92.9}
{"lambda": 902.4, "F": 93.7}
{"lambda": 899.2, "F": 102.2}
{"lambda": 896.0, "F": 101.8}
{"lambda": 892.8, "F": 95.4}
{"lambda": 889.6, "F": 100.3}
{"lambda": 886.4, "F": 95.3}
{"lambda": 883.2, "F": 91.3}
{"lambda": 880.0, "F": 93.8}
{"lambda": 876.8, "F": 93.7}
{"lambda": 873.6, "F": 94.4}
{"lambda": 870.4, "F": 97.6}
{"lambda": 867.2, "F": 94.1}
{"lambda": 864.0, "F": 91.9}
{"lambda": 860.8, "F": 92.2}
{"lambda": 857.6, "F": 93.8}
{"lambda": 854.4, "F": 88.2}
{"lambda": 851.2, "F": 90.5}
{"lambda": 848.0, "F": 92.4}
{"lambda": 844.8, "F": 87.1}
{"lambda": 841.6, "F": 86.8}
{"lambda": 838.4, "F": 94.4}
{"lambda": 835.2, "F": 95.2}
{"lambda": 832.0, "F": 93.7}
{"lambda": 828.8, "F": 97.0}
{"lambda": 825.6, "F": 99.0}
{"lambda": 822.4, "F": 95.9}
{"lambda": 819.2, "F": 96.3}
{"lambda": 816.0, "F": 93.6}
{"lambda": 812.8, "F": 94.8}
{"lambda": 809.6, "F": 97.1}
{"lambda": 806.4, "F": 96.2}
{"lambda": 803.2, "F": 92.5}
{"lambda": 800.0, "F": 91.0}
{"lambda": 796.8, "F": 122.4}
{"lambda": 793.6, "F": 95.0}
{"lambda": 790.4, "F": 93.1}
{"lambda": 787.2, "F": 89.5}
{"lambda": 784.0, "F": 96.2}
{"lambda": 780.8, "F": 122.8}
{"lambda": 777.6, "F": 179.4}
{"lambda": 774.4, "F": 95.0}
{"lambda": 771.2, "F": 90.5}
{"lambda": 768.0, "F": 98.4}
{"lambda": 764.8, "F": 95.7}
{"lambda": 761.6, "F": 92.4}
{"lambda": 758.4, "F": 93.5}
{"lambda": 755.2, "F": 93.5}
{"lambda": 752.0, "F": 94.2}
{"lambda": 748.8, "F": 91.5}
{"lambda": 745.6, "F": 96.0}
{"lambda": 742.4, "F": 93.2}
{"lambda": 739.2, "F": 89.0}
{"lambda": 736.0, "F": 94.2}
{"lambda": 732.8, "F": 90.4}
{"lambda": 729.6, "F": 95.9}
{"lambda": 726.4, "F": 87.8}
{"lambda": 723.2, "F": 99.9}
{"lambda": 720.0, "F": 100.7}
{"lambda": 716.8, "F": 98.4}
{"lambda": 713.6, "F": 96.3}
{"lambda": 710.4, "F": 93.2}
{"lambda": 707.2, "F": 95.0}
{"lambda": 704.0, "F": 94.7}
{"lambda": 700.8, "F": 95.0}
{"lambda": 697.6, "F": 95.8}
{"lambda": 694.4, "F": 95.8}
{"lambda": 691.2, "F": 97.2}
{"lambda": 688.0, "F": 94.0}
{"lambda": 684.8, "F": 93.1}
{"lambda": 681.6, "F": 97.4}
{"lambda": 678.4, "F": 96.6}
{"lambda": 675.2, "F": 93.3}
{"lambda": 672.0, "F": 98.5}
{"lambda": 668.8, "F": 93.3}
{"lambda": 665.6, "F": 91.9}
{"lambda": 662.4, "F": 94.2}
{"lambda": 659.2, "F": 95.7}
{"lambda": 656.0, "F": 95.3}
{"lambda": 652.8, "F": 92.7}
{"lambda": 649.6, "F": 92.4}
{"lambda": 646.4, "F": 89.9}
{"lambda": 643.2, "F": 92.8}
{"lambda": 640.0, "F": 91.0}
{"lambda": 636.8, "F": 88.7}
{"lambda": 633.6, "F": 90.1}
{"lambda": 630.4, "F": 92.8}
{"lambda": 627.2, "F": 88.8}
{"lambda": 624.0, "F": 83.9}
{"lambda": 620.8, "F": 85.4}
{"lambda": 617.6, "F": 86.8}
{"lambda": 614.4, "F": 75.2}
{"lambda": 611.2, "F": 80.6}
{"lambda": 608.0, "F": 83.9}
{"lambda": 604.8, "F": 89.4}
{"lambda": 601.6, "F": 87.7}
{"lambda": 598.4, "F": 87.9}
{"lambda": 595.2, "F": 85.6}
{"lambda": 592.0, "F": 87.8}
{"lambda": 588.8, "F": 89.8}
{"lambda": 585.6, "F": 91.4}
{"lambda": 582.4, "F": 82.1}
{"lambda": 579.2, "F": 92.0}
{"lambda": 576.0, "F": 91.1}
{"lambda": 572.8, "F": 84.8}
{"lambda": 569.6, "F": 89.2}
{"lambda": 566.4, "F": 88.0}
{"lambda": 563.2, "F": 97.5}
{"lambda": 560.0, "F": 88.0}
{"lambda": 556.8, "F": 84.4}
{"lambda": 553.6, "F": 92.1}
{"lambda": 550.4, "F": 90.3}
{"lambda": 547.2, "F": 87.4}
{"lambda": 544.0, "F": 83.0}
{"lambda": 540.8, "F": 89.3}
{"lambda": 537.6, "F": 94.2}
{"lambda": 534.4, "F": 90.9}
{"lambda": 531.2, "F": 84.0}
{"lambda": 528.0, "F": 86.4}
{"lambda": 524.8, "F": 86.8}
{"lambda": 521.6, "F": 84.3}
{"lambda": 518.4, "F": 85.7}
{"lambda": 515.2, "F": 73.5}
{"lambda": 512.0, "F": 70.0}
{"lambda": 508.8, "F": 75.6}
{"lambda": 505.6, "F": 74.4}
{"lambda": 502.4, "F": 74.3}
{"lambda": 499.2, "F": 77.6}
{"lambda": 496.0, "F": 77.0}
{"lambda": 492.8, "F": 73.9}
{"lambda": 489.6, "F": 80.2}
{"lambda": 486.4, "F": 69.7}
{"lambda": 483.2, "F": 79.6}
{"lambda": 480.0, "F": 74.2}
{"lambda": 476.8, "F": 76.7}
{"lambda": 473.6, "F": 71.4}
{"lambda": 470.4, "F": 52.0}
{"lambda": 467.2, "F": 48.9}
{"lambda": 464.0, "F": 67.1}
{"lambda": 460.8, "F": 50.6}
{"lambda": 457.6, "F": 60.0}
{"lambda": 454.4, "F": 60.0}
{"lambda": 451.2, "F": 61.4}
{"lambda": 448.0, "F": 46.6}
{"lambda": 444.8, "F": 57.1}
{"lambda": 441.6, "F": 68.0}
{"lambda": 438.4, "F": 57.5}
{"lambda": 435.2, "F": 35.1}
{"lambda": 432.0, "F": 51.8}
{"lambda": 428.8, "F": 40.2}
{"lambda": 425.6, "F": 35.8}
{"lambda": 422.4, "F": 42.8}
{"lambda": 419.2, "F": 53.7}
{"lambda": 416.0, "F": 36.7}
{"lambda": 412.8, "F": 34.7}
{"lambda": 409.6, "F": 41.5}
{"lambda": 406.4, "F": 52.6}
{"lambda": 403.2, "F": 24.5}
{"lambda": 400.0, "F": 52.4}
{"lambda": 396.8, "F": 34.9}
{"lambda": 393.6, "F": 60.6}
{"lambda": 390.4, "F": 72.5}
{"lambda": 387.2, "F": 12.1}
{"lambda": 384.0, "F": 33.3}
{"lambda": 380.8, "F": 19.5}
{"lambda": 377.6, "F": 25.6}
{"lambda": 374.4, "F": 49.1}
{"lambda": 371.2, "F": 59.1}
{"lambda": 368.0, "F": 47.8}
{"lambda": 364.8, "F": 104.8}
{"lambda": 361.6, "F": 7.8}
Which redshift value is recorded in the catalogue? 0.185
